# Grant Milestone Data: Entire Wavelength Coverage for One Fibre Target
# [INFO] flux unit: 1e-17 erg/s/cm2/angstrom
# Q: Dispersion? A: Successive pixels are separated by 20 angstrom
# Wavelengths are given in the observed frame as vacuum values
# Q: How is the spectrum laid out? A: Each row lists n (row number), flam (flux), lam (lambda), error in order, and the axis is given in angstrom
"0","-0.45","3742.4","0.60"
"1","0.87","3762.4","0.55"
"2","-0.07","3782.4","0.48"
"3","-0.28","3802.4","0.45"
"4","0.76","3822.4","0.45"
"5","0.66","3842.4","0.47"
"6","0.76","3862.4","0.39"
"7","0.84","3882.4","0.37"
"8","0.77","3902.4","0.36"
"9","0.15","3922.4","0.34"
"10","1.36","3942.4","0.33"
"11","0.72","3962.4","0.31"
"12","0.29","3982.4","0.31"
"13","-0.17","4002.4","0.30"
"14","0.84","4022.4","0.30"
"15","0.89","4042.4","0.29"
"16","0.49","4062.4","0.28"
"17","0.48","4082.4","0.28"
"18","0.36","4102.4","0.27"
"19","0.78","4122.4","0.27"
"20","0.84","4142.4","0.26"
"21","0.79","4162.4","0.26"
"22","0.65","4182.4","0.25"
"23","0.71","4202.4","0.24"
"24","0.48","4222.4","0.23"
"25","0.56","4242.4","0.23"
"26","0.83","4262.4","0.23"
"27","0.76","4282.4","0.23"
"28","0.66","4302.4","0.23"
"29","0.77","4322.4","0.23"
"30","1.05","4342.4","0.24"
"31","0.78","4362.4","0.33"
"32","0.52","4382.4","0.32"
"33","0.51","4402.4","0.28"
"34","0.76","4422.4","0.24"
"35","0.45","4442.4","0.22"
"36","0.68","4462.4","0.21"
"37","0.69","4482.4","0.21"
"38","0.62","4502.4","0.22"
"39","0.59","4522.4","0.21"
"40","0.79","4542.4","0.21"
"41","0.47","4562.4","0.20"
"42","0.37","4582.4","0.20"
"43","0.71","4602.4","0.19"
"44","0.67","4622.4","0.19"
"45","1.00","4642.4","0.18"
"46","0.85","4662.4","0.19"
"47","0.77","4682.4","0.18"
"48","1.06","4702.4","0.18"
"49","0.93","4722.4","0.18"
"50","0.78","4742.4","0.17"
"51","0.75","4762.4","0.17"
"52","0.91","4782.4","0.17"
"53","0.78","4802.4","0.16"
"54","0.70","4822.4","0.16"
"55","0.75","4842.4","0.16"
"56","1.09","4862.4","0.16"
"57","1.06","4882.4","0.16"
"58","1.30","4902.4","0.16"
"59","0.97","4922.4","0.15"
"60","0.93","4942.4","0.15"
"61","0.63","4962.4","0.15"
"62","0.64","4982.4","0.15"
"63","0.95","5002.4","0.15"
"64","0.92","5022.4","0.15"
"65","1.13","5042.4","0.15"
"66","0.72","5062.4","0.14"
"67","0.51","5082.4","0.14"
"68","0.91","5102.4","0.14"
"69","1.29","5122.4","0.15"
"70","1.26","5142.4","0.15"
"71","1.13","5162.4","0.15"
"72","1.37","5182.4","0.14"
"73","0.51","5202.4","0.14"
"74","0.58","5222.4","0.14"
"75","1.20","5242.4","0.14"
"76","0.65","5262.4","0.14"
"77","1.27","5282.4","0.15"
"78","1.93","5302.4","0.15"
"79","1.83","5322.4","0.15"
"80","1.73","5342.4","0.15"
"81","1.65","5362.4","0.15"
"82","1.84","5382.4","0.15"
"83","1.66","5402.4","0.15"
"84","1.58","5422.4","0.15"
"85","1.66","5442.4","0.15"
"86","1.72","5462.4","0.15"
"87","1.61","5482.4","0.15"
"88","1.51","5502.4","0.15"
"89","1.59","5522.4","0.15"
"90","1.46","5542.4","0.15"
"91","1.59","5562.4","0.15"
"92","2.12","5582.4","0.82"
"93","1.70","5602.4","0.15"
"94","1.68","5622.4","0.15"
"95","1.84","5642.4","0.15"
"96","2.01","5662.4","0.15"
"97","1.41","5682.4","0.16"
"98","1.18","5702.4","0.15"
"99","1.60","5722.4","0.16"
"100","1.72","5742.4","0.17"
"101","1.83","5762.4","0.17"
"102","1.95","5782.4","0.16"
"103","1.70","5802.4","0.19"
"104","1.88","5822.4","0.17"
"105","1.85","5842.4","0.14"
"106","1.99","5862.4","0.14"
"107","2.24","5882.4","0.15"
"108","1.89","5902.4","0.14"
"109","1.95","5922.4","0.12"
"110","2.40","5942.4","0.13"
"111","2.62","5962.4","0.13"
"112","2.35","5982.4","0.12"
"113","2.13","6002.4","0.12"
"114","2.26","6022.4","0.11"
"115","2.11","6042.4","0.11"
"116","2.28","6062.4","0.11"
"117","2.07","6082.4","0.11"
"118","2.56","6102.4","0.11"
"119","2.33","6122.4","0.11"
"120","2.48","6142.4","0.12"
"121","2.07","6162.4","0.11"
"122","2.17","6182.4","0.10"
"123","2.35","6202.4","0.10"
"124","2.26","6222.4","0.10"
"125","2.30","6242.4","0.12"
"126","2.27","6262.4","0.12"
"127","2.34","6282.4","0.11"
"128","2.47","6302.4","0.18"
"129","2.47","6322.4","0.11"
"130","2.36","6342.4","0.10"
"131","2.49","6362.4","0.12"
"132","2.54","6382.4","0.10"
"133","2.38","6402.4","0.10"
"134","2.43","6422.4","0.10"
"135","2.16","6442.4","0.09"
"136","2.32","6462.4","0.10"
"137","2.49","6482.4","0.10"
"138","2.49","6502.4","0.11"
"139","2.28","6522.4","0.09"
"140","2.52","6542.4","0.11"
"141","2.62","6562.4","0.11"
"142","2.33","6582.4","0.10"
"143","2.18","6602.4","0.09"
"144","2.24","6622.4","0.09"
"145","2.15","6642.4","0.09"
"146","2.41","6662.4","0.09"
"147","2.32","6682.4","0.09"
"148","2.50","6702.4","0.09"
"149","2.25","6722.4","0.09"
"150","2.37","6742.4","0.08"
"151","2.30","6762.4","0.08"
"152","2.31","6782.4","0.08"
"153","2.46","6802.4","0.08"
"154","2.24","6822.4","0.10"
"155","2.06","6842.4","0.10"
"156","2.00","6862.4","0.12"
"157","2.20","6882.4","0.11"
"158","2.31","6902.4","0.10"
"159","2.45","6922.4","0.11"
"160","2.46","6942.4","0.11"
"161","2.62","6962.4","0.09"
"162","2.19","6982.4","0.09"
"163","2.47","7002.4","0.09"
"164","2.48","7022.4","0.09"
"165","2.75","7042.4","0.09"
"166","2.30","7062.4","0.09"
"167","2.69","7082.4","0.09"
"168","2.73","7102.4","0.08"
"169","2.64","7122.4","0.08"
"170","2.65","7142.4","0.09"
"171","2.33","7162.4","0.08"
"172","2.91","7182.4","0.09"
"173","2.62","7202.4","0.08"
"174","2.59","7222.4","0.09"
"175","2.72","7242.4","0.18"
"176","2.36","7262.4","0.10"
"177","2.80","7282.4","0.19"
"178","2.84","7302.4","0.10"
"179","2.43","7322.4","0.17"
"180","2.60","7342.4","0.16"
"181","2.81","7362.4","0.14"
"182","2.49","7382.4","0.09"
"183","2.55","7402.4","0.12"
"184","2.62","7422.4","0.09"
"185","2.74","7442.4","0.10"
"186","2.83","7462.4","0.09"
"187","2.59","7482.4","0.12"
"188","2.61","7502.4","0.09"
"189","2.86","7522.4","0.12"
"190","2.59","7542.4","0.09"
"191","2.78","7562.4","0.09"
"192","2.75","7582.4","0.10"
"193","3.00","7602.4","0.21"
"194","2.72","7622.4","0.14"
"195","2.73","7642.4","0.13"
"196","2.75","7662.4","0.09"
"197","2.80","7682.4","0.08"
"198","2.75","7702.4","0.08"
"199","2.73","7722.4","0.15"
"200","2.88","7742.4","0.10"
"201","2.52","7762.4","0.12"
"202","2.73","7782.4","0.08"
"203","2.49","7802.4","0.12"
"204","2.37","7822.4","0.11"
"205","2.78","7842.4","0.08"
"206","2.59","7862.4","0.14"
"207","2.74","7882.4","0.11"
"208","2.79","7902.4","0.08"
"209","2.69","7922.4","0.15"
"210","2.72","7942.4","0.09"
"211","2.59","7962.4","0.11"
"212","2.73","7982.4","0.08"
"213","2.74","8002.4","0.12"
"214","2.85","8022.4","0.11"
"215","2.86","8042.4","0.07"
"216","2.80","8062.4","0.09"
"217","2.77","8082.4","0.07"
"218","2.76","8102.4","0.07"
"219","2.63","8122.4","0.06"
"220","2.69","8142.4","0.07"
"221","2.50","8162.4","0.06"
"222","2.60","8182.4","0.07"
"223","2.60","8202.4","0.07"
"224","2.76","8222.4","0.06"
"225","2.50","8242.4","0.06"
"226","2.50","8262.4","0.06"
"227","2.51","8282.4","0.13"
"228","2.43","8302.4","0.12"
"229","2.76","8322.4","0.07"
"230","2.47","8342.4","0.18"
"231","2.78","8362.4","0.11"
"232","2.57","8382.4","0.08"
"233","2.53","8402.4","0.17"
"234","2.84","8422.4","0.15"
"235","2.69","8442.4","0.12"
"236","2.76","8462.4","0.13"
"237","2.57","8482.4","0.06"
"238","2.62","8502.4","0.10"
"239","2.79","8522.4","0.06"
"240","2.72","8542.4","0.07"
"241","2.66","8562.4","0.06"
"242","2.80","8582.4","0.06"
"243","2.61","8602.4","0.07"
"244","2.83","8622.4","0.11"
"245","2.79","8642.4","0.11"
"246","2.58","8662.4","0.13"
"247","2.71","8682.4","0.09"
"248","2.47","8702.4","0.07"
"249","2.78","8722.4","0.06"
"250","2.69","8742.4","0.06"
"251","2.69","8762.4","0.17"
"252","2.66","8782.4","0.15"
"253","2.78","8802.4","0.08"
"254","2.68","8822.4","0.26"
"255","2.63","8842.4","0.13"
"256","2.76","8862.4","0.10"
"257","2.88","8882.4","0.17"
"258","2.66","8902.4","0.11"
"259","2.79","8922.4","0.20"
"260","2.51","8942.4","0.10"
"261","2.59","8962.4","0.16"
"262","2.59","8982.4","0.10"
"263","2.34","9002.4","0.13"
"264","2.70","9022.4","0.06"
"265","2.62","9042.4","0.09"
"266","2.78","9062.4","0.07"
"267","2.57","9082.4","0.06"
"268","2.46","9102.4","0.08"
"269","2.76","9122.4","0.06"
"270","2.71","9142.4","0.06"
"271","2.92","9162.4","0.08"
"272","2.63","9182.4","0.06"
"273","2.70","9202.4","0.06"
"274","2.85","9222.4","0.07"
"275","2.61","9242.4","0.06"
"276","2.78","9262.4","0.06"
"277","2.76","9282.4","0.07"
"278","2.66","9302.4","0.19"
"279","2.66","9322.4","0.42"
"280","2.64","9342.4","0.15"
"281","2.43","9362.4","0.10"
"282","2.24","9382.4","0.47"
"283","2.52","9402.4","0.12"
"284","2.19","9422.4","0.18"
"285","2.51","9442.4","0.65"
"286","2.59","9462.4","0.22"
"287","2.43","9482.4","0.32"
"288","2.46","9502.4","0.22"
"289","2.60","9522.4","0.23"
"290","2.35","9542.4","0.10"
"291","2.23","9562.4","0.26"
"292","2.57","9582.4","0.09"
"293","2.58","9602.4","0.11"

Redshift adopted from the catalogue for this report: 0.32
